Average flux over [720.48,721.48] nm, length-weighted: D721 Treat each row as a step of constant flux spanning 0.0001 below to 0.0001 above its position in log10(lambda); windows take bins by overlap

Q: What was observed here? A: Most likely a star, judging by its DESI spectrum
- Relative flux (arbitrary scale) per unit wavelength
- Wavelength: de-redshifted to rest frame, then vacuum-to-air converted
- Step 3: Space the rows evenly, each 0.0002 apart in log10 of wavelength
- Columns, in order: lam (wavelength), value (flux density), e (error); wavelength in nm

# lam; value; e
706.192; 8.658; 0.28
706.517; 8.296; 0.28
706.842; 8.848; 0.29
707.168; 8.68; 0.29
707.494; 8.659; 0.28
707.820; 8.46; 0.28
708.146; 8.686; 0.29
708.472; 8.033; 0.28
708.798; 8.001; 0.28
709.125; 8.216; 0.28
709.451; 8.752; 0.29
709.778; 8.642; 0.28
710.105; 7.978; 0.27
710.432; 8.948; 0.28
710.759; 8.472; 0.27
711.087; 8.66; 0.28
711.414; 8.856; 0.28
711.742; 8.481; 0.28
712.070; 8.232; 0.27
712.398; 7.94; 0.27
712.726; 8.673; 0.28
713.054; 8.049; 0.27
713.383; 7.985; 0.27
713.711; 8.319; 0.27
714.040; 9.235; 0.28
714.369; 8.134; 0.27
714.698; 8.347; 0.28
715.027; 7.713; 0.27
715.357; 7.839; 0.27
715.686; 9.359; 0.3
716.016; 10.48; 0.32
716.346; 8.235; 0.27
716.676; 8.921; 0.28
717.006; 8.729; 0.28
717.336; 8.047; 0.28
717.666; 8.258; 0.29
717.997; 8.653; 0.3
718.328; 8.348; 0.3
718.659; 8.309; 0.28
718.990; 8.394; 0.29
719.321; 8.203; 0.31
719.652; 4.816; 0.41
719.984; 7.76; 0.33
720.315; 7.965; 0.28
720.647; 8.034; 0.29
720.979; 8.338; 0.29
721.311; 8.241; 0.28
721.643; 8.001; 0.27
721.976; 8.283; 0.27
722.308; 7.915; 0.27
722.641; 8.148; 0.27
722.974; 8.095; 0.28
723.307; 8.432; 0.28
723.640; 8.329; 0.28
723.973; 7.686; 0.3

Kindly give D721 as 8.2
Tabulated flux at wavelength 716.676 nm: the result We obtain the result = 8.921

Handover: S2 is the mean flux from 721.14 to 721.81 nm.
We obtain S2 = 8.12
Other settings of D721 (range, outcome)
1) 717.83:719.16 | 8.42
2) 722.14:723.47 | 8.15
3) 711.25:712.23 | 8.52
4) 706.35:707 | 8.58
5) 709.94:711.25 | 8.51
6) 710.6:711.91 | 8.61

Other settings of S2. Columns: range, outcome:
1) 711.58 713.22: 8.27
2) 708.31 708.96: 8.02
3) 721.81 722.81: 8.12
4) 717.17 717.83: 8.16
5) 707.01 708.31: 8.62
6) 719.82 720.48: 7.87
